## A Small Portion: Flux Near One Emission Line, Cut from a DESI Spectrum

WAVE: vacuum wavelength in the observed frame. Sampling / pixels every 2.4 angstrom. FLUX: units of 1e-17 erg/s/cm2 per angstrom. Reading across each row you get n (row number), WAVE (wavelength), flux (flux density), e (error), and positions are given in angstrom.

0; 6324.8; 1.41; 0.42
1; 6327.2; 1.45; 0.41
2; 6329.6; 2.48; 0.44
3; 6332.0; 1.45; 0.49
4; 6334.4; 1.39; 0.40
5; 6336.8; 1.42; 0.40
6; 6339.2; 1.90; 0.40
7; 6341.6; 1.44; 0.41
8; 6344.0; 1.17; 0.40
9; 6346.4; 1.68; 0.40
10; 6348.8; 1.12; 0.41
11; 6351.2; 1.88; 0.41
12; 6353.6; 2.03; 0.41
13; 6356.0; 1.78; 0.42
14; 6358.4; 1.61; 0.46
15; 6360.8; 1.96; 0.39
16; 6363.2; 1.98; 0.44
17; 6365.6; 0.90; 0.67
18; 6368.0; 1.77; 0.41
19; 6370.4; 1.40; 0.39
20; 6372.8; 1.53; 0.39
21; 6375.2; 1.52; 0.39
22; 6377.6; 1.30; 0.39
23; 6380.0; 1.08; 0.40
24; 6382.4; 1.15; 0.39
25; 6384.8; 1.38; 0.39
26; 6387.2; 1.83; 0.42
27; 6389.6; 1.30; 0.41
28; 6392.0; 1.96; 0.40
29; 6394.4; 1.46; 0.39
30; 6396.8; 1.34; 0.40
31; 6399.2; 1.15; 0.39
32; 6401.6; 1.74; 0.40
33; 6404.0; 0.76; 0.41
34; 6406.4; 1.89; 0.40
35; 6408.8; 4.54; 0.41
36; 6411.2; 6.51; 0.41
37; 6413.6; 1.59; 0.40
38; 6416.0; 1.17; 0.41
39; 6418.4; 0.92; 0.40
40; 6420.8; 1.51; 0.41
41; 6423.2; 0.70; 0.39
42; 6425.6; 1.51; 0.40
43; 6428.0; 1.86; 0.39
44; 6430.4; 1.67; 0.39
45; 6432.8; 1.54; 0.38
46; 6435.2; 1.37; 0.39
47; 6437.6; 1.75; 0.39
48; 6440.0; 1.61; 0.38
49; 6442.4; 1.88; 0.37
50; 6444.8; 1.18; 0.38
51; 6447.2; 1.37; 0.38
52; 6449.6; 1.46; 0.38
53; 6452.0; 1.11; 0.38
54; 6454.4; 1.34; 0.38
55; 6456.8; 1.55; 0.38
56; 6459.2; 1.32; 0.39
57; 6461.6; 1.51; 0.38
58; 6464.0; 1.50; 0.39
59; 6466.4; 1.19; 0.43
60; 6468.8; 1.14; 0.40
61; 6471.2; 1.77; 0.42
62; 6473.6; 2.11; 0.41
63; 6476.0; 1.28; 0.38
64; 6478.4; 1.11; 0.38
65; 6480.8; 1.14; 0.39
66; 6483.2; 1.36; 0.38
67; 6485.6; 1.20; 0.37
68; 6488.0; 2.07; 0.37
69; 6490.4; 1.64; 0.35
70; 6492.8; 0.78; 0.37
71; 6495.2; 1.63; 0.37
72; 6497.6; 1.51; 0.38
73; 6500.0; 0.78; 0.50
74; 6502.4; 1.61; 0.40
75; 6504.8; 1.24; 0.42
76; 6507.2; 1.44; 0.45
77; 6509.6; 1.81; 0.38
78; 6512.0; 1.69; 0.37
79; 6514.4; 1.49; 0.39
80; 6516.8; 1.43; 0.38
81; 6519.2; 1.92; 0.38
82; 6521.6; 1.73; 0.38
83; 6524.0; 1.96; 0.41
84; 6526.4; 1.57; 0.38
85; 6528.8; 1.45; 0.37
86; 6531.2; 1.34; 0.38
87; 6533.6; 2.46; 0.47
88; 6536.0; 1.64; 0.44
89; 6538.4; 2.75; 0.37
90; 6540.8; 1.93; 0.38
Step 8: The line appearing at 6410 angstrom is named H-beta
